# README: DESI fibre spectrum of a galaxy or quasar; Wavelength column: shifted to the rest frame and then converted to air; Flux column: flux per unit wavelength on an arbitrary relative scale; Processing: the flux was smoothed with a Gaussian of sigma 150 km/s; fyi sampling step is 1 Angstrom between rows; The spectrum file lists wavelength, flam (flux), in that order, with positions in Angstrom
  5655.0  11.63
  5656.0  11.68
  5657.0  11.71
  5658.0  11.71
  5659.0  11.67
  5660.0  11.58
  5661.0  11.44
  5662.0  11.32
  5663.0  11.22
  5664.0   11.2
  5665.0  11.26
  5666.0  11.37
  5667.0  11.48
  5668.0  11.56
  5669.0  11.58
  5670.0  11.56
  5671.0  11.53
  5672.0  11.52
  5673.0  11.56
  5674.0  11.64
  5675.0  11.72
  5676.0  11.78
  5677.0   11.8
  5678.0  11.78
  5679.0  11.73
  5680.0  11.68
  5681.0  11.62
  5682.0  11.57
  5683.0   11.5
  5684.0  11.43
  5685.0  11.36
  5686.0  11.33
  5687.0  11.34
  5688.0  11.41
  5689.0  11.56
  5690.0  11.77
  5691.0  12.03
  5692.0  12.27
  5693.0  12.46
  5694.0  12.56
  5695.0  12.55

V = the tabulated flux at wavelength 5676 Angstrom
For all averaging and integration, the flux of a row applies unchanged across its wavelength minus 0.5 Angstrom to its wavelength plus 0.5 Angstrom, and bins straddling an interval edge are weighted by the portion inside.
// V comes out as 11.78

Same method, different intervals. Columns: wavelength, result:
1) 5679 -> 11.73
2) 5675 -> 11.72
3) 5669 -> 11.58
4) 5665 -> 11.26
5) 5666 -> 11.37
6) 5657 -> 11.71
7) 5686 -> 11.33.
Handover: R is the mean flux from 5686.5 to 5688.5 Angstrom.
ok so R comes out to 11.4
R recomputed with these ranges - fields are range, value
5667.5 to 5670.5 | 11.6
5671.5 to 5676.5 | 11.6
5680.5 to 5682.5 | 11.6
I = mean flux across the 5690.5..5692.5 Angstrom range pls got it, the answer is 12.1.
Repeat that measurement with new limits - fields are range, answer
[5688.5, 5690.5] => 11.7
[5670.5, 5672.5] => 11.5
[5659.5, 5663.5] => 11.4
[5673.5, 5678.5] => 11.7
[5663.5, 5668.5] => 11.4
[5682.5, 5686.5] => 11.4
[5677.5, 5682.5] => 11.7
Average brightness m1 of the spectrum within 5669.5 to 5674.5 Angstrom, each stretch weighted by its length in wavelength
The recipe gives 11.6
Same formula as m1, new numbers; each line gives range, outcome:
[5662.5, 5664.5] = 11.2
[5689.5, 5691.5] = 11.9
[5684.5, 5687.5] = 11.3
